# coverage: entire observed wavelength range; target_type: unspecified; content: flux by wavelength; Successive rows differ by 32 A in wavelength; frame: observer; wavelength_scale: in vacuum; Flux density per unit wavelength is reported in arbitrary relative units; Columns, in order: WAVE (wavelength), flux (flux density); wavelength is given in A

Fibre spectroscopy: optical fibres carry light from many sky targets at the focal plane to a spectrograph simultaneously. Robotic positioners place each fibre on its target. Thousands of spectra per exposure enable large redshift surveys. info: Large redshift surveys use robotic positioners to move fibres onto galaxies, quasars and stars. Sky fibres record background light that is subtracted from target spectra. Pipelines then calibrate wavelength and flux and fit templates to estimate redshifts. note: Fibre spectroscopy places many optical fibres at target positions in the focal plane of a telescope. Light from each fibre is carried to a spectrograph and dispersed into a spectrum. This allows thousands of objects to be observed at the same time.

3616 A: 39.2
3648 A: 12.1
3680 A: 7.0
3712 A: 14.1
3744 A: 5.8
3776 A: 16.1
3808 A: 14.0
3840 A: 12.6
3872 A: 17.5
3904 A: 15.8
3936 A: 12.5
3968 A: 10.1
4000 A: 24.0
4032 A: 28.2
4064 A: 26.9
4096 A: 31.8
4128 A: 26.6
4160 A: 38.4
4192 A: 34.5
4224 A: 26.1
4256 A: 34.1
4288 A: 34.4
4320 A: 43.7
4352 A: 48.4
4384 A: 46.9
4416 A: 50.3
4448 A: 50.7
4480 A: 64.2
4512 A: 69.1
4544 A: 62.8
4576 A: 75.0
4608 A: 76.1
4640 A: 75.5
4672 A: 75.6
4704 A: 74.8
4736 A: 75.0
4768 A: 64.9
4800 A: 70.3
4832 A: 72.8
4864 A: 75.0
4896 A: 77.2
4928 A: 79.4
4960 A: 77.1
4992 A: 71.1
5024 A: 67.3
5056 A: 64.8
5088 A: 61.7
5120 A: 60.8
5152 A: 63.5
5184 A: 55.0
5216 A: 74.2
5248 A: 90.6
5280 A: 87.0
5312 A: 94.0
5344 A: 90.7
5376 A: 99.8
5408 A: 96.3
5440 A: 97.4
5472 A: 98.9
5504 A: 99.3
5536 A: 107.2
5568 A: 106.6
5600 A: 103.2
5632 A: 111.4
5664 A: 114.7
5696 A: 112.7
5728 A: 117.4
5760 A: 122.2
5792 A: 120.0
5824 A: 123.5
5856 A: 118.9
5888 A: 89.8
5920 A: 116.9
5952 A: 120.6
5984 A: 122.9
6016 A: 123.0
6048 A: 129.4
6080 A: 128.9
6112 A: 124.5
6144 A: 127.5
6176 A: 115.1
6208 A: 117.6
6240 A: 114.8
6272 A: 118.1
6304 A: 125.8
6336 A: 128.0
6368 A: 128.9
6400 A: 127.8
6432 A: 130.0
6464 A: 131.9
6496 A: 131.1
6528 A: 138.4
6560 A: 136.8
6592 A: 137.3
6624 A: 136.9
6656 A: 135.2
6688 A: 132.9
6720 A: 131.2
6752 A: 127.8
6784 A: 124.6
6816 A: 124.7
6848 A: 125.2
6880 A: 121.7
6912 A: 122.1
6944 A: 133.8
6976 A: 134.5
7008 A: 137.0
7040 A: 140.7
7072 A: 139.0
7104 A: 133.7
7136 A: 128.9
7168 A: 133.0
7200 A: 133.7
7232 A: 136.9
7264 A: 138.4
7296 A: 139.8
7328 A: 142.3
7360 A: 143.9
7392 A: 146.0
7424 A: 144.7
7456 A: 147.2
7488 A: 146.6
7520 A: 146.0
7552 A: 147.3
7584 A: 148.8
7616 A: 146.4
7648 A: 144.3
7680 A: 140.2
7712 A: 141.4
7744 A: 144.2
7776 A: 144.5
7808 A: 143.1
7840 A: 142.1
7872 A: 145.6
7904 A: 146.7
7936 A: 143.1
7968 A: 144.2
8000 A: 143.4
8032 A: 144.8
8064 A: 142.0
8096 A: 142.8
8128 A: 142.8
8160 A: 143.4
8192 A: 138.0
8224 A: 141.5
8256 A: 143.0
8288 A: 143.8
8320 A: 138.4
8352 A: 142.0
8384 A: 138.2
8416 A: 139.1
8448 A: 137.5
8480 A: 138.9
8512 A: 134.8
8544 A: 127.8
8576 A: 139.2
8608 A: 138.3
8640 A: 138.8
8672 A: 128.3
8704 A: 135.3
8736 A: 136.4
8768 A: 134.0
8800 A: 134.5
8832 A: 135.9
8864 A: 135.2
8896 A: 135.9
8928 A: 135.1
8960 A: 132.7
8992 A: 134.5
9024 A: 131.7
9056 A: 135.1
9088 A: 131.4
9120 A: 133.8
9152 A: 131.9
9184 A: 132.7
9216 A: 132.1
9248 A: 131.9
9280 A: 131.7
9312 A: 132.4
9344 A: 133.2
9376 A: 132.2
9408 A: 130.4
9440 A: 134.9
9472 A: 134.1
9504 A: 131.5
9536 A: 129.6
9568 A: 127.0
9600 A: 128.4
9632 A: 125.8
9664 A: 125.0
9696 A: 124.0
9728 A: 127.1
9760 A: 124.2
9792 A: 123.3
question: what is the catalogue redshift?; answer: 0.00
